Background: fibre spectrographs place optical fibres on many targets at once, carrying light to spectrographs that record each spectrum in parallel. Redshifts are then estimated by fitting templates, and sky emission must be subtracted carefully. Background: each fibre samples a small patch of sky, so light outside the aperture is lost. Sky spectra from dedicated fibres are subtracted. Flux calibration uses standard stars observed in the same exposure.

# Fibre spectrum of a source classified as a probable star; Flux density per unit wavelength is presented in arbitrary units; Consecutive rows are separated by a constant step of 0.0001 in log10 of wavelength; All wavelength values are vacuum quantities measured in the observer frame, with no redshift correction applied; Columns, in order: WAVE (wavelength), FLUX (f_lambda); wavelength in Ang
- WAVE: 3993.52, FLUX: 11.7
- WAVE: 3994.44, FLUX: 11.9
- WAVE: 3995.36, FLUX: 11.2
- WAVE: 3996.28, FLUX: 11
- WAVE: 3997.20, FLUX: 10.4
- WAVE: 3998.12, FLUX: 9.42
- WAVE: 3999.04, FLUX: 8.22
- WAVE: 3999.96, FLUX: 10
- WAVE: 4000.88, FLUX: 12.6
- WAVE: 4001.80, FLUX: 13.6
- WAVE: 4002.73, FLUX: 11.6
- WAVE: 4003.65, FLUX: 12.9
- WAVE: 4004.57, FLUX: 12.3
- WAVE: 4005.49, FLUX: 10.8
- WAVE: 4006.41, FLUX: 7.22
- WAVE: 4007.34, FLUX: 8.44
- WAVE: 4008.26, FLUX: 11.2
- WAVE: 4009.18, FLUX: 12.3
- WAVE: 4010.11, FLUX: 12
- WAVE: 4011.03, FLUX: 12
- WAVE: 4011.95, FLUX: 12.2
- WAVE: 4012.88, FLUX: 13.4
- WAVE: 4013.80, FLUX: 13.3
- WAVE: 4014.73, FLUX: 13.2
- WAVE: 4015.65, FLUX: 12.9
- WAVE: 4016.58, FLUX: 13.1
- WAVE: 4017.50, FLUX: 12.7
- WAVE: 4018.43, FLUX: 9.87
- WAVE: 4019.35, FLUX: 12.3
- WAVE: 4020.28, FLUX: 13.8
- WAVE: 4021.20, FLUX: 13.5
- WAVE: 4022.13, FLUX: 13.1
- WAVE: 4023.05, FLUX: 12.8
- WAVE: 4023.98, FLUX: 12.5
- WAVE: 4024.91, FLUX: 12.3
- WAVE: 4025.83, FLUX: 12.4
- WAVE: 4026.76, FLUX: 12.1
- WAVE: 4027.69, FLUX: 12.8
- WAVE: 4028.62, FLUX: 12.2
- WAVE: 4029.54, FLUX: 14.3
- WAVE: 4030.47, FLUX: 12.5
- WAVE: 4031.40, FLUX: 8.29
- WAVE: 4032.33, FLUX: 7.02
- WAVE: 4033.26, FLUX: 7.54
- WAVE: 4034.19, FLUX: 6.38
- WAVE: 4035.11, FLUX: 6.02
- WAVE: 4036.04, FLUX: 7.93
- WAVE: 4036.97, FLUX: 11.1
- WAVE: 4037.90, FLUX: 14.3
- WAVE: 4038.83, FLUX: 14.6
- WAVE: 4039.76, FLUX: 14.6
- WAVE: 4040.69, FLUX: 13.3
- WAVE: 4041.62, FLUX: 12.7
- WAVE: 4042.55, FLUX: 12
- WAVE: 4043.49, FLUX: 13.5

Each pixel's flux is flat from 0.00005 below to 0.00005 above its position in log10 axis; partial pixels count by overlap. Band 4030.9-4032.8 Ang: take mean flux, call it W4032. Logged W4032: 7.72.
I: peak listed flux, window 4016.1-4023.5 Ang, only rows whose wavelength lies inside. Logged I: 13.8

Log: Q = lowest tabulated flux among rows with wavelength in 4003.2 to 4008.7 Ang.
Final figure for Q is 7.22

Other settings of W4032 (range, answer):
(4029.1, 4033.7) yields 9.9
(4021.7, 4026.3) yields 12.6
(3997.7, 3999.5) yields 8.81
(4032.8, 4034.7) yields 6.96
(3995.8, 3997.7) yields 10.7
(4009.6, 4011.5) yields 12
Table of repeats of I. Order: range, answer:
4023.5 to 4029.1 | 12.8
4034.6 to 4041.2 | 14.6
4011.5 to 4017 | 13.4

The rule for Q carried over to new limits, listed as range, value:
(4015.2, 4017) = 12.9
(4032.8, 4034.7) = 6.38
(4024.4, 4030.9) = 12.1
